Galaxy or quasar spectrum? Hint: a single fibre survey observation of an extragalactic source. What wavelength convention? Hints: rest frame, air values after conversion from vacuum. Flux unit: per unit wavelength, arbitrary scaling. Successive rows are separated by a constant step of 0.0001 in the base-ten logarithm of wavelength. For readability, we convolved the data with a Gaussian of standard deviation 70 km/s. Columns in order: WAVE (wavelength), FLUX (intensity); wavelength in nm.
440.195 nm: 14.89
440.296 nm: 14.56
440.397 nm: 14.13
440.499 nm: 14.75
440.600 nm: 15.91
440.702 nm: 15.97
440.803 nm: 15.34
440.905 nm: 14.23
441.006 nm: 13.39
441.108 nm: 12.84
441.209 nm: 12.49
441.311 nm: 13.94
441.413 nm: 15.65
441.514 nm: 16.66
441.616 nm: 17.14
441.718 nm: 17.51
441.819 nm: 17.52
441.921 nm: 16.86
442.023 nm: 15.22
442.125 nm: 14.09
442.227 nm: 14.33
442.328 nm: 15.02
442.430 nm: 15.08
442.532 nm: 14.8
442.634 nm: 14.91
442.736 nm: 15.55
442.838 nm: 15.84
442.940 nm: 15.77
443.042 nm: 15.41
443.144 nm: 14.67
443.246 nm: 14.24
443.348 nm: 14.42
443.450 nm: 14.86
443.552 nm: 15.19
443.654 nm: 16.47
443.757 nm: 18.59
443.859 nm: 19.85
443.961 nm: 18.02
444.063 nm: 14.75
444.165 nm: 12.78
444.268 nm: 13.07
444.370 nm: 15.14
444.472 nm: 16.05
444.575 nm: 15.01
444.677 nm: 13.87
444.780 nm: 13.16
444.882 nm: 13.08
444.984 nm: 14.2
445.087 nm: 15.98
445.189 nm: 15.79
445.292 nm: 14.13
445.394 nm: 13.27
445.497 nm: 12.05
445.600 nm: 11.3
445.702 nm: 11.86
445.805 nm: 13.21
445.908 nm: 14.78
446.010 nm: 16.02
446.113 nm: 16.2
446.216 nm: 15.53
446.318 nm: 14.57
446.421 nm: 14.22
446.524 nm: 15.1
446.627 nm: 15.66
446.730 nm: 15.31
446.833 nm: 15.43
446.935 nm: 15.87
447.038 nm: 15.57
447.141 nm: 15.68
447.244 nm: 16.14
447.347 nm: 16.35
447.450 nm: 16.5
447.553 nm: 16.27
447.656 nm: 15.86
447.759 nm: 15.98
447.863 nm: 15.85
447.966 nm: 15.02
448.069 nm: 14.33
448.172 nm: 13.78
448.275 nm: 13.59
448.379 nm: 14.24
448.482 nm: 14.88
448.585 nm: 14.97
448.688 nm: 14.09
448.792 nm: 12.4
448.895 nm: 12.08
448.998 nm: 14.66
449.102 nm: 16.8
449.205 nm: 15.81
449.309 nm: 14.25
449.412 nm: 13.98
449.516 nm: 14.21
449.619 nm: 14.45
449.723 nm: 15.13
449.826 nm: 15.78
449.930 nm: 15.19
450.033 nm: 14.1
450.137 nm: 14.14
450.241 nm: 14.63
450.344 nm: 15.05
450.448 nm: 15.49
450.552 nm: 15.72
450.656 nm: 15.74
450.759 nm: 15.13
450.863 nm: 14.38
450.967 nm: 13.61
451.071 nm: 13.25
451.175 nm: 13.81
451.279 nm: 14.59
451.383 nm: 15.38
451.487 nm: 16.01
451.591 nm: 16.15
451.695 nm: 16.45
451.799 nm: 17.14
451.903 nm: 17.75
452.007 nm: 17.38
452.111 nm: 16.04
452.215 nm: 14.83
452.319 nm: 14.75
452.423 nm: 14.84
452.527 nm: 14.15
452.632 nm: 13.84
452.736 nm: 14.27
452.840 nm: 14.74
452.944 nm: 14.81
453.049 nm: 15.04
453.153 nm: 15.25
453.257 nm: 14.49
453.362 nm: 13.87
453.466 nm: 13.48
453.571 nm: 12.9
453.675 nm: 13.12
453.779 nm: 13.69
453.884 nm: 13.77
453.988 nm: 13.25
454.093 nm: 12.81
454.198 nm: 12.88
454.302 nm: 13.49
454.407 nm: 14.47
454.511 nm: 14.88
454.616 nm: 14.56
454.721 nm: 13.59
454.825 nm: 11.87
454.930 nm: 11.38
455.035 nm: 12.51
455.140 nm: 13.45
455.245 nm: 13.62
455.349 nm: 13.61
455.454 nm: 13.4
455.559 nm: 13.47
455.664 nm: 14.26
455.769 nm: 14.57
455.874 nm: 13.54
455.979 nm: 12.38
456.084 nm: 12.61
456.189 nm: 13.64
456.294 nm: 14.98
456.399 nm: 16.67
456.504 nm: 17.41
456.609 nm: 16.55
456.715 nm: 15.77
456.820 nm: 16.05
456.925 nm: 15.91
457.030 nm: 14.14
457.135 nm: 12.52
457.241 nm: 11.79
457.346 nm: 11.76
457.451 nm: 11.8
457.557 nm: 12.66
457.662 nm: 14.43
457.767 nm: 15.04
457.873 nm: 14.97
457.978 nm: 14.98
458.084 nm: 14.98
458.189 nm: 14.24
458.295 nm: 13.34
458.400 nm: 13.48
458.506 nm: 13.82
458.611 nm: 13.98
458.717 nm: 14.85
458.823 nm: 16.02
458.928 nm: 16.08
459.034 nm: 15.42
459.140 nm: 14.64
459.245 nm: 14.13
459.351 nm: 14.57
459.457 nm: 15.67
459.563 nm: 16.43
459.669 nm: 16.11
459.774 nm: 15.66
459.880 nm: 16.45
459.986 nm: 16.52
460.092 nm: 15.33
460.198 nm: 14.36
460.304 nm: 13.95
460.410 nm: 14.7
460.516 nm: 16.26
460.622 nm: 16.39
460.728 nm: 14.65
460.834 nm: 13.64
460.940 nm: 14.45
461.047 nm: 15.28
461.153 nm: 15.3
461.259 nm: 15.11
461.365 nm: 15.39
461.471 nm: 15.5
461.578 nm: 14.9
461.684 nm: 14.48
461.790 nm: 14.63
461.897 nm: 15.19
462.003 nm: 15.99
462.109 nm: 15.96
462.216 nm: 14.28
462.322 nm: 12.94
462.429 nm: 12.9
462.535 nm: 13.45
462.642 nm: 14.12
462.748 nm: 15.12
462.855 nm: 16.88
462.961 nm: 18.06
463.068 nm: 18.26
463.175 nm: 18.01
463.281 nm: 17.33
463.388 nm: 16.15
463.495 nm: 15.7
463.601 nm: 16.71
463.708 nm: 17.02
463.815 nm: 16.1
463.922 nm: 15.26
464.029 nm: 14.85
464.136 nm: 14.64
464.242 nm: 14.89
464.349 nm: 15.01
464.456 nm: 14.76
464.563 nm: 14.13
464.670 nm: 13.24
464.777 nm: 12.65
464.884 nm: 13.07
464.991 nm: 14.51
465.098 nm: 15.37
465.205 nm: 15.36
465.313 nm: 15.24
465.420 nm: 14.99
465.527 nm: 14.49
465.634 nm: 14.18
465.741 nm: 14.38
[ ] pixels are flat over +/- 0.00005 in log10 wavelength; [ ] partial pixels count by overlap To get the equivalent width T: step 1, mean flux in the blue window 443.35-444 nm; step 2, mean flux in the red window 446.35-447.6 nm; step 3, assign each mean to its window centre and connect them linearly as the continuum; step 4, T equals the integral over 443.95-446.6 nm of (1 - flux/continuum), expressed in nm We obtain 0.33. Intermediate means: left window 16.9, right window 15.7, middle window 14.3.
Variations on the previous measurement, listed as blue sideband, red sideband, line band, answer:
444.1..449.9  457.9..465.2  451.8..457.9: 0.31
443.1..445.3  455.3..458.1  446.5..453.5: -0.14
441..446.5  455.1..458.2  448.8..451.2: -0.01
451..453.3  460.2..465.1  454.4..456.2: 0.21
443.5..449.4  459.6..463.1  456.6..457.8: 0.10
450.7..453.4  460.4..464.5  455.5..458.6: 0.21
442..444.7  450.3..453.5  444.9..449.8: 0.15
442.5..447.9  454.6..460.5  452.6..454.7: 0.09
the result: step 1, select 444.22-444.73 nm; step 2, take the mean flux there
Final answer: 14.6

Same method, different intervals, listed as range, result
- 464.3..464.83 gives 13.9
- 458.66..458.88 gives 15.4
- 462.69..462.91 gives 16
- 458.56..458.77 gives 14.4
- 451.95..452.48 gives 15.6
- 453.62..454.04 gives 13.5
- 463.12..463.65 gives 16.8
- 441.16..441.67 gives 15.2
